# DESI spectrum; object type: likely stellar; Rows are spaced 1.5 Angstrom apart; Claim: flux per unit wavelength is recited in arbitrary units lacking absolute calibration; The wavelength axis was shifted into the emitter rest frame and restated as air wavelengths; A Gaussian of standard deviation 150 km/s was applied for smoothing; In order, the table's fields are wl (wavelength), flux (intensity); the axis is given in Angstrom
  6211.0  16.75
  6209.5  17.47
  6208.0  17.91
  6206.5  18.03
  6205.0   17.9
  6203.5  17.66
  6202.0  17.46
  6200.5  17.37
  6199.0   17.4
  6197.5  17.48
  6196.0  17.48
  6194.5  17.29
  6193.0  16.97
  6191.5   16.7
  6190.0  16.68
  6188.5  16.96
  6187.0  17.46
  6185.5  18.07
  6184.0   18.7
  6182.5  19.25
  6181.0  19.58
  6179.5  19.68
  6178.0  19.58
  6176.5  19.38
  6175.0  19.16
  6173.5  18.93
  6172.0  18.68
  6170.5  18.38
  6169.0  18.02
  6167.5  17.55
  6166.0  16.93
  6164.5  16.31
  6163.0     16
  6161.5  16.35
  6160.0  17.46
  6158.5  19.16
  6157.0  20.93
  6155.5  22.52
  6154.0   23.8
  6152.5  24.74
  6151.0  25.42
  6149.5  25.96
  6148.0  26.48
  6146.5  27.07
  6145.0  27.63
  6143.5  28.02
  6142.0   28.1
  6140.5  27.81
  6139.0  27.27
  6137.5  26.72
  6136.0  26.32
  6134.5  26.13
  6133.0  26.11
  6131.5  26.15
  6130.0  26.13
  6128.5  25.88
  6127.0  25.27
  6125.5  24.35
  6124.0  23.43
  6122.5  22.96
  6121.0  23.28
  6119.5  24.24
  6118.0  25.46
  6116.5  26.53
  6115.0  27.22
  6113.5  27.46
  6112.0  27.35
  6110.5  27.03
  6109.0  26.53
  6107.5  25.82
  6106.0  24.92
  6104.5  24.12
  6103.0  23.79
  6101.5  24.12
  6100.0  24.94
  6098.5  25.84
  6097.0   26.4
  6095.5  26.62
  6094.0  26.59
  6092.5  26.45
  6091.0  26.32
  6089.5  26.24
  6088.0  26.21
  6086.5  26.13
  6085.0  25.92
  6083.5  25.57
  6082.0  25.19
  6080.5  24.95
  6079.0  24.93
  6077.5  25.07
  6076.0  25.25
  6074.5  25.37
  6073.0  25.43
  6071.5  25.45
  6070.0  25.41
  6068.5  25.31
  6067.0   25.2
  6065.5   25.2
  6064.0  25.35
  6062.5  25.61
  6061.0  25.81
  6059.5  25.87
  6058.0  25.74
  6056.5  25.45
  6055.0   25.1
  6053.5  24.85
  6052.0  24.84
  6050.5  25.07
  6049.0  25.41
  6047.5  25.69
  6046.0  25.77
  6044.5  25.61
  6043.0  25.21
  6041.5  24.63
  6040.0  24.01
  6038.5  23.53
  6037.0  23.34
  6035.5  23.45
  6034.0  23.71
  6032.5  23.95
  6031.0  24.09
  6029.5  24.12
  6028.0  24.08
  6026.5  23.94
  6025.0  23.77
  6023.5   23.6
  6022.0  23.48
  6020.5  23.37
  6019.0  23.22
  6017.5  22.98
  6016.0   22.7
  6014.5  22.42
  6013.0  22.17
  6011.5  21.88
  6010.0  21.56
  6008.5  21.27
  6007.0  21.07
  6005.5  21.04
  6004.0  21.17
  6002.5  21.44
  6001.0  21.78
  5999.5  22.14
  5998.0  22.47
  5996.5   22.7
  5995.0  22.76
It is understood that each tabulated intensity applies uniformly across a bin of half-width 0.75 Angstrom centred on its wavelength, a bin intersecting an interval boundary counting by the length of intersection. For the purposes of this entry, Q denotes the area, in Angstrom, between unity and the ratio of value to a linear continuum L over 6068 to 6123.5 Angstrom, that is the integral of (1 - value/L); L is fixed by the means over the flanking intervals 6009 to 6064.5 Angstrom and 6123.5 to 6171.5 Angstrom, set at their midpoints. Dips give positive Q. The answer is -4.3 Angstrom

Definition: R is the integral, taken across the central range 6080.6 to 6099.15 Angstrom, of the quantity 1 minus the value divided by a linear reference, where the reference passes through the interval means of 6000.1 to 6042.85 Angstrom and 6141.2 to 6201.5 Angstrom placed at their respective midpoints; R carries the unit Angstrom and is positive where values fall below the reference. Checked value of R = -3.9 Angstrom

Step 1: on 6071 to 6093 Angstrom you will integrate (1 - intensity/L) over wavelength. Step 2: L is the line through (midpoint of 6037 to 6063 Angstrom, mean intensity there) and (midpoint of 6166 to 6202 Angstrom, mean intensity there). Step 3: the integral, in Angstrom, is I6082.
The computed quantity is -2.1 Angstrom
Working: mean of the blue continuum 25.1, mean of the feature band 25.6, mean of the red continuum 18.1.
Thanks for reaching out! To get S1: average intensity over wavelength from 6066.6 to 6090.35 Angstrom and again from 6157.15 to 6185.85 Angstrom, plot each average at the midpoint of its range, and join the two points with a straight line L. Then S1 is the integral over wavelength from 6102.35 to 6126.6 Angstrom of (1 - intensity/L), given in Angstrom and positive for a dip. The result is -2.7 Angstrom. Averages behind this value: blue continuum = 25.5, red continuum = 18.3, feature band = 25.3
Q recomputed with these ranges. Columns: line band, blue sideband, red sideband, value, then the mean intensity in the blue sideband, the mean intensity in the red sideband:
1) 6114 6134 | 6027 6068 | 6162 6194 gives -4.2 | 24.8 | 18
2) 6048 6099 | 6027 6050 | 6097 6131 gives -1.5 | 24.4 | 25.3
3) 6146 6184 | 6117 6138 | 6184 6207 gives 1.3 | 25.2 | 17.4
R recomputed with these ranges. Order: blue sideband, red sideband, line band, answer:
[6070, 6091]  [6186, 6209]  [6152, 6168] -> 0.7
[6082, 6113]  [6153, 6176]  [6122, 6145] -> -4.4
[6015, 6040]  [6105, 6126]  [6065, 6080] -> -0.4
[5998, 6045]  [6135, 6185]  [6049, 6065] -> -1.9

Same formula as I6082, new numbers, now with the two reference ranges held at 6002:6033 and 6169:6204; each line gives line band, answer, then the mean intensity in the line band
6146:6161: -3.3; 23.2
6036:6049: -1.6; 24.7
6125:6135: -3.1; 25.7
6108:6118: -3.4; 26.9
